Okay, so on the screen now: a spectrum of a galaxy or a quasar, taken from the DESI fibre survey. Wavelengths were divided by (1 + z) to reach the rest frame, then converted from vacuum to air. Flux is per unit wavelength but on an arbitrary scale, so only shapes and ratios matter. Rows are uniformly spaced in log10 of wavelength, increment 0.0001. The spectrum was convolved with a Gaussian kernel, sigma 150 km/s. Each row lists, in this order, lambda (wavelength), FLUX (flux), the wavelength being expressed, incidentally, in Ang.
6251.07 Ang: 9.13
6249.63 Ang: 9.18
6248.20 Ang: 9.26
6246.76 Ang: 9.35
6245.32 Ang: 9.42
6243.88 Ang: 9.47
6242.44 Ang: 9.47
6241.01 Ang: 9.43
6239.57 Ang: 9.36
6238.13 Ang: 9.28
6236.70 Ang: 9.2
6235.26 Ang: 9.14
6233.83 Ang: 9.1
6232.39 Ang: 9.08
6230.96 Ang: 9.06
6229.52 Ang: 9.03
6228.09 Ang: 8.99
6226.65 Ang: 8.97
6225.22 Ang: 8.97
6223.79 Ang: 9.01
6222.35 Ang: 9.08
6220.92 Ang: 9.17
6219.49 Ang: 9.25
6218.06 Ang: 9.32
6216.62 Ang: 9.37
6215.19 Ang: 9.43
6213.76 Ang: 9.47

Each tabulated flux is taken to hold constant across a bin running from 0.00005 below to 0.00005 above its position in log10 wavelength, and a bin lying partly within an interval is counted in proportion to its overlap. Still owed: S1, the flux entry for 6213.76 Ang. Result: 9.47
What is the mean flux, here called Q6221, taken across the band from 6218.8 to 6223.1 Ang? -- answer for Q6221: 9.16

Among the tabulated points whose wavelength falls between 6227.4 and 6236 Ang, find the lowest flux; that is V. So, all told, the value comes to 8.99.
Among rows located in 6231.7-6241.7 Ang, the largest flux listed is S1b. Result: 9.43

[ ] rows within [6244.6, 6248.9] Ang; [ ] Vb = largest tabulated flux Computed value 9.42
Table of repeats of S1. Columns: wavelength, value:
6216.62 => 9.37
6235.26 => 9.14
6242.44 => 9.47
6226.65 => 8.97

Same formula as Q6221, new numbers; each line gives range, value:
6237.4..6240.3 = 9.32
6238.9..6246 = 9.43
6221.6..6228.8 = 9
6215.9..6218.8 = 9.33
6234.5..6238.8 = 9.22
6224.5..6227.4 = 8.97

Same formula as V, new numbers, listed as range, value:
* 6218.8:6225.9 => 8.97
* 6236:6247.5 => 9.2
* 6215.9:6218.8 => 9.32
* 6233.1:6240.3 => 9.1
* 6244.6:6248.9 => 9.26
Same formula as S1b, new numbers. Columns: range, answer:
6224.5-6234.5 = 9.1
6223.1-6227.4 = 9.01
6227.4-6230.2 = 9.03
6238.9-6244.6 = 9.47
